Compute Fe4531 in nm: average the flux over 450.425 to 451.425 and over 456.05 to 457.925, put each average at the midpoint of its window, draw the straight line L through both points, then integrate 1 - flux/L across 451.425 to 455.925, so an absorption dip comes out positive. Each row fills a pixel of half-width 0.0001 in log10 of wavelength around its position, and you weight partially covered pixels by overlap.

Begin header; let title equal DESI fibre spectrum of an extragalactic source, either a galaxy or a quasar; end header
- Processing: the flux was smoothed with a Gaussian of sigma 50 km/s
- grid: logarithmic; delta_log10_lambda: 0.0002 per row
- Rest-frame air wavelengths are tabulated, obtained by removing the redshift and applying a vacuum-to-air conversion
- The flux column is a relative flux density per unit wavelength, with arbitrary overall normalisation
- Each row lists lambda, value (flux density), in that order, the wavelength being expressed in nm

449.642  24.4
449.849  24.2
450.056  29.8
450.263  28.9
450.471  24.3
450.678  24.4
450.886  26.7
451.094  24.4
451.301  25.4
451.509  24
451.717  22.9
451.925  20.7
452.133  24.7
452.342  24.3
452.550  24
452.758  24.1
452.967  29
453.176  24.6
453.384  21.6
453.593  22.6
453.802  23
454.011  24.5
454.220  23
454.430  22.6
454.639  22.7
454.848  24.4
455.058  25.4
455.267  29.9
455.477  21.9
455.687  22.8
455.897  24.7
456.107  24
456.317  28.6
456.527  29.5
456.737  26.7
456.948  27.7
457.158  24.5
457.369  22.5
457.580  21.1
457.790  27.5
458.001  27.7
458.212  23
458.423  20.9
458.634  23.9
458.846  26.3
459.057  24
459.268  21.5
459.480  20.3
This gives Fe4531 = 0.26 nm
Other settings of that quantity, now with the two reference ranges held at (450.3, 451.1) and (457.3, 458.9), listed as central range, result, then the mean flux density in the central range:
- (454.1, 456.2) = 0.04 nm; 24.1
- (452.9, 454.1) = 0.04 nm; 24.1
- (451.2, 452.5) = 0.08 nm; 23.7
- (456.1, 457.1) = -0.13 nm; 27.5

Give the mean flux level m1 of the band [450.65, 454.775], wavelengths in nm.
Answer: 24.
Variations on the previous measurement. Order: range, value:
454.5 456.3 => 24.6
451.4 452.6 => 23.4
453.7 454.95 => 23.4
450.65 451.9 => 24.4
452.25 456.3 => 24.3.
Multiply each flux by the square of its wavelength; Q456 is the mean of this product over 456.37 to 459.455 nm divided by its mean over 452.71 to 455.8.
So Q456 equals 1.04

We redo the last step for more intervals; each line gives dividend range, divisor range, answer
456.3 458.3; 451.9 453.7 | 1.09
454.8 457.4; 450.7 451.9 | 1.08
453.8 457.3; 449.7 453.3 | 1.02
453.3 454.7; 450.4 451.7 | 0.94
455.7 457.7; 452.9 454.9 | 1.08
